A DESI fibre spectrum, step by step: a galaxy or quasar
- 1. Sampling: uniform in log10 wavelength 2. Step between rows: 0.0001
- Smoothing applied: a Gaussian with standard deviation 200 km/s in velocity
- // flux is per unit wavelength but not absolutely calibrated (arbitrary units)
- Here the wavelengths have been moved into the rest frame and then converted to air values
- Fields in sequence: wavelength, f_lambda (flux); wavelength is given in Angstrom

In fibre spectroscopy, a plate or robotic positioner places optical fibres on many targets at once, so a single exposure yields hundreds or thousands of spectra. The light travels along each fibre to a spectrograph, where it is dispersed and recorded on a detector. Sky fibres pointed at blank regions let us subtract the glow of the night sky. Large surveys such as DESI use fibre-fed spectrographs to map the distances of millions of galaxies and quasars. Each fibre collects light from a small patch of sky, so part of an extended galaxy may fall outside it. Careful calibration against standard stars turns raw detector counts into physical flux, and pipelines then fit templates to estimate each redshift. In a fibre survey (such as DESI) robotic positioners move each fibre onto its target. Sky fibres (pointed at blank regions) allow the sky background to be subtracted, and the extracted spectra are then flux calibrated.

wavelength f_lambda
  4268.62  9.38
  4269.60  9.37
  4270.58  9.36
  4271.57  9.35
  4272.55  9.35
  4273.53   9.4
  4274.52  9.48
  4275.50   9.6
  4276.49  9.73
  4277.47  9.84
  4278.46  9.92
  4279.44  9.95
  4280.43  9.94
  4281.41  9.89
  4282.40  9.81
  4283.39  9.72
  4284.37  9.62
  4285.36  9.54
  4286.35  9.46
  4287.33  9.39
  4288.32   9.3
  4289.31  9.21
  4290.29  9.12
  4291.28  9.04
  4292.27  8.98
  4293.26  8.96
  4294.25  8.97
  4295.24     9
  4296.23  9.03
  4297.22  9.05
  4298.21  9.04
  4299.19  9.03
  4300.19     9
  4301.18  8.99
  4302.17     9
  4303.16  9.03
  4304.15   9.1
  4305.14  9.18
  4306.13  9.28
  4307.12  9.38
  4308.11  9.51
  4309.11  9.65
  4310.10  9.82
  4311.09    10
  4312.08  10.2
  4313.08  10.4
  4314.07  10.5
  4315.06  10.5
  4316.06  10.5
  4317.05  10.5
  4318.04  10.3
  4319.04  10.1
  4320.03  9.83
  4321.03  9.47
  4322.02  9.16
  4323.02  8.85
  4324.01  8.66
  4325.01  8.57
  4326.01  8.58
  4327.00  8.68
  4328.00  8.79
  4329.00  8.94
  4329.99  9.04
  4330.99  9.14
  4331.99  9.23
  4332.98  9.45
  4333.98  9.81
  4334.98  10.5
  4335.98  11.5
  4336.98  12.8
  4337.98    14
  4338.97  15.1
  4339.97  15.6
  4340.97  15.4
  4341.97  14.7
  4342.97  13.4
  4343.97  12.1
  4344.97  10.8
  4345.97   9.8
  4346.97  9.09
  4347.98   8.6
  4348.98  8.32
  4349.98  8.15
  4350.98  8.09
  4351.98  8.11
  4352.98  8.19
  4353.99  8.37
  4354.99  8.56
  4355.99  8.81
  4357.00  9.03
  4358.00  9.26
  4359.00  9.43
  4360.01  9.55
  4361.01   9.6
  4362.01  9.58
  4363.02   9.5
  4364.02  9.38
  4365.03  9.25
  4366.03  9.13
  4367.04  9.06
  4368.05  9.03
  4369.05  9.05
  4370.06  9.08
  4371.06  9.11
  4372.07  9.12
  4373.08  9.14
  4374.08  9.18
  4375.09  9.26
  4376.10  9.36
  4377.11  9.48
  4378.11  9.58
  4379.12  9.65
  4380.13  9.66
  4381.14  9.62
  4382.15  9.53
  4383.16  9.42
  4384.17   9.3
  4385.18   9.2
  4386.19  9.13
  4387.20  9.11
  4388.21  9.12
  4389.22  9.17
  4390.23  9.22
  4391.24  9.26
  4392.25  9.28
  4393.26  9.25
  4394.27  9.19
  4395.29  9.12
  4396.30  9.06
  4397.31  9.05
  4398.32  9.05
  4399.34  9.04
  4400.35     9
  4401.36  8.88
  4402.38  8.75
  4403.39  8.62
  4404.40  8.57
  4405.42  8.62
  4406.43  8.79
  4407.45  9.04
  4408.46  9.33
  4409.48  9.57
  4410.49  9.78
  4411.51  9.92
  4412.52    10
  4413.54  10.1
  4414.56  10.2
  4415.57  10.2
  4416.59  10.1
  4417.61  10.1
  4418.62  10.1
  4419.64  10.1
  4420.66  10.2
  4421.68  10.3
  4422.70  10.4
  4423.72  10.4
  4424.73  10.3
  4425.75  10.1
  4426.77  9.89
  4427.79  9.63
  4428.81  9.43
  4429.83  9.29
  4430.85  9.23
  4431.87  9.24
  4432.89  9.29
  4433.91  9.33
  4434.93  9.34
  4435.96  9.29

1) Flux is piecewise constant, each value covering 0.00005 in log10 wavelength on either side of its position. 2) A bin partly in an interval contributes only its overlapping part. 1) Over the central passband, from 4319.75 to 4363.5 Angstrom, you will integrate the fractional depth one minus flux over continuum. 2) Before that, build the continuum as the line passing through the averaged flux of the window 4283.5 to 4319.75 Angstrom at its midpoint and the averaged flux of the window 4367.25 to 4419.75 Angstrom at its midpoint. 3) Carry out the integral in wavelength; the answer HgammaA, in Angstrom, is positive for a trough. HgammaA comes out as -2.89 Angstrom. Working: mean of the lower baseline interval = 9.5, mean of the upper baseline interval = 9.33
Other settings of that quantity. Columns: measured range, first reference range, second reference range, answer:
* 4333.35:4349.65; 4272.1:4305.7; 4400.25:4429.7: -4.17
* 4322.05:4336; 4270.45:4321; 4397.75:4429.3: 0.56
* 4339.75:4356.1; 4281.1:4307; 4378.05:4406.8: -2.01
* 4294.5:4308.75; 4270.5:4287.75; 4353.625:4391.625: 0.64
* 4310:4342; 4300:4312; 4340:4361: -2.80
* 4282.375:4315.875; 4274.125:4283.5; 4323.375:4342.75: 2.72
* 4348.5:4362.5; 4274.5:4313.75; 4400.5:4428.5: 1.14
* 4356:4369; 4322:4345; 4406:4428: 1.64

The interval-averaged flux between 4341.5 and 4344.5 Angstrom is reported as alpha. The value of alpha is 13.4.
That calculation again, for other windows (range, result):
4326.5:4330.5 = 8.87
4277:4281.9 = 9.91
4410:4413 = 9.9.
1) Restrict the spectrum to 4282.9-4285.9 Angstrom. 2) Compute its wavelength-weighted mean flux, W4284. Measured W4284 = 9.62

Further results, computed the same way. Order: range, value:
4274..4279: 9.71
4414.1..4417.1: 10.2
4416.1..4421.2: 10.1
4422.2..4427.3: 10.2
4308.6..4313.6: 10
